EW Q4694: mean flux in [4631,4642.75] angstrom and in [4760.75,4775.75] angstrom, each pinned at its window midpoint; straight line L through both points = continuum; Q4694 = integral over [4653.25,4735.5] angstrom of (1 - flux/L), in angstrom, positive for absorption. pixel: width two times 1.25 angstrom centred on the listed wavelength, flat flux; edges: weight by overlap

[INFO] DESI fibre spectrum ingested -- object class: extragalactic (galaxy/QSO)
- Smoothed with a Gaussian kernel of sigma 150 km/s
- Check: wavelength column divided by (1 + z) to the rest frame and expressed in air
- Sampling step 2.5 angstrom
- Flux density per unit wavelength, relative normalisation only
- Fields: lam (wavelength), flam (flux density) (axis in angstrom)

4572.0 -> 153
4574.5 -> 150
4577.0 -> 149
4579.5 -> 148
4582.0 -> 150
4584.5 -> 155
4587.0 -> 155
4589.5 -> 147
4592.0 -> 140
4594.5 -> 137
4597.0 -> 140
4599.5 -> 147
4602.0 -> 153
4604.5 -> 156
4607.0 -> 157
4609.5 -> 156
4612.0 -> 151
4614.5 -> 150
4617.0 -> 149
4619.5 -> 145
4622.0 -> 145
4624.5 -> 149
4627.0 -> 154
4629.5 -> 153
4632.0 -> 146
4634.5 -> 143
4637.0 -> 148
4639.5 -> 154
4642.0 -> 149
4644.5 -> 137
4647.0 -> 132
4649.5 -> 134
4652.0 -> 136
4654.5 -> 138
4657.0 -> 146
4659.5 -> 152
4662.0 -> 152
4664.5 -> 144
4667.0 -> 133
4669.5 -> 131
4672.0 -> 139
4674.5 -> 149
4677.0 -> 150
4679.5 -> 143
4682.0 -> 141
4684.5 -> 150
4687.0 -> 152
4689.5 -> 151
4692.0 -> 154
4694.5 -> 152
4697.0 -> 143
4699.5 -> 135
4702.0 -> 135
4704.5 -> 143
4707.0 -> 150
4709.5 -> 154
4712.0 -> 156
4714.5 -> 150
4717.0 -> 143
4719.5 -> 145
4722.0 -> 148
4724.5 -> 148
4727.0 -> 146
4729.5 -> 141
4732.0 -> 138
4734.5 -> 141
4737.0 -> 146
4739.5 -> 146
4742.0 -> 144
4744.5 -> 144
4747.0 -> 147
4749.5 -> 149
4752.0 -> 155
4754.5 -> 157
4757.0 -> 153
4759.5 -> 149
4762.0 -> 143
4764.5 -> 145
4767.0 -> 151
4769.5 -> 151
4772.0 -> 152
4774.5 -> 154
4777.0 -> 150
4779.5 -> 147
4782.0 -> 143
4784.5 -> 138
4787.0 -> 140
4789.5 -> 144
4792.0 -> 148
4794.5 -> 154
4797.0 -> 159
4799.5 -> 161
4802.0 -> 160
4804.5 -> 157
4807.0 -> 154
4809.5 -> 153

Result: 1.8 angstrom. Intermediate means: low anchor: 148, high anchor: 149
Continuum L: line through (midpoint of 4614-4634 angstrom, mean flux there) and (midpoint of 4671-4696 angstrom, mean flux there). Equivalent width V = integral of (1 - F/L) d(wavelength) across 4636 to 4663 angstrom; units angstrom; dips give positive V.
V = 0.92 angstrom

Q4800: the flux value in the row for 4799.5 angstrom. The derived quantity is 161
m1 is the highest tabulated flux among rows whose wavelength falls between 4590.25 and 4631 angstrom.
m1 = 157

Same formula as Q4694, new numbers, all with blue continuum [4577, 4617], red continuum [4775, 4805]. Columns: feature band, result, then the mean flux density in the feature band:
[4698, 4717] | 0.5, 146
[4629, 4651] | 0.9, 144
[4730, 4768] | 0.7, 147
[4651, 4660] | 0.4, 142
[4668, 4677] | 0.5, 141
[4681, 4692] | 0.0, 149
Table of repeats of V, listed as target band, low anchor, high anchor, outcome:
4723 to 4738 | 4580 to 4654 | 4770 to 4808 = 0.6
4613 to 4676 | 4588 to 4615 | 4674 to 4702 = 1.4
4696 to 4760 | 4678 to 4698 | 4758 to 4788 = 0.6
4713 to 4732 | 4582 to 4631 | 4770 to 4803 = 0.5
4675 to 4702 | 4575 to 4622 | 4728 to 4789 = 0.2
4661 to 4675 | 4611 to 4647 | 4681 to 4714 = 0.6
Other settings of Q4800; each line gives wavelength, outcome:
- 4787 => 140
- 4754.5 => 157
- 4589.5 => 147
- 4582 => 150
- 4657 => 146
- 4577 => 149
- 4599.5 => 147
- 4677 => 150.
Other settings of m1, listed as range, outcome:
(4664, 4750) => 156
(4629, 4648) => 154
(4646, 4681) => 152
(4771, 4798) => 159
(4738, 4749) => 147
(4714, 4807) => 161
